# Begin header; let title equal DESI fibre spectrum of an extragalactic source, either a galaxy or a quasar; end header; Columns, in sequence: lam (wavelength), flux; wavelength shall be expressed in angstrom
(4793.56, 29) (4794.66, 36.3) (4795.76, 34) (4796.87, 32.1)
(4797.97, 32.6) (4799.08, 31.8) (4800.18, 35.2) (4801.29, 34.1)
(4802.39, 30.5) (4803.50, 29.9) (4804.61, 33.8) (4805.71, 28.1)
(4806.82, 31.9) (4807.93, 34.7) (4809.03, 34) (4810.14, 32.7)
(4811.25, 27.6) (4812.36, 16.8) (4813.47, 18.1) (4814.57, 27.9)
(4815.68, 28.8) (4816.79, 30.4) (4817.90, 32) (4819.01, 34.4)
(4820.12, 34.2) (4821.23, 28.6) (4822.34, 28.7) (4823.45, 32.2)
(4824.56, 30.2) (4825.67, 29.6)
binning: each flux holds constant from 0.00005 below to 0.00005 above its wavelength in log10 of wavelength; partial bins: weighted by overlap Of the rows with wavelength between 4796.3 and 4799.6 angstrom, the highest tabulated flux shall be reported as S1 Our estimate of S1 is 32.6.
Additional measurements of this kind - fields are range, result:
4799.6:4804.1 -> 35.2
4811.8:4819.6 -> 34.4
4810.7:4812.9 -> 27.6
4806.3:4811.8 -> 34.7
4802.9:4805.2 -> 33.8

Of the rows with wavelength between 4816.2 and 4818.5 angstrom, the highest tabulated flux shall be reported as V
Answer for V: 32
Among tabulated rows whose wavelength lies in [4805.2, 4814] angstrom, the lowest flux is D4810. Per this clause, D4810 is 16.8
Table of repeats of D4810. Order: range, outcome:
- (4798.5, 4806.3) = 28.1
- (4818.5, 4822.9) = 28.6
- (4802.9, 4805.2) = 29.9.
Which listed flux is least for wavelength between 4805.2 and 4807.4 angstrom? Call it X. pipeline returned 28.1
